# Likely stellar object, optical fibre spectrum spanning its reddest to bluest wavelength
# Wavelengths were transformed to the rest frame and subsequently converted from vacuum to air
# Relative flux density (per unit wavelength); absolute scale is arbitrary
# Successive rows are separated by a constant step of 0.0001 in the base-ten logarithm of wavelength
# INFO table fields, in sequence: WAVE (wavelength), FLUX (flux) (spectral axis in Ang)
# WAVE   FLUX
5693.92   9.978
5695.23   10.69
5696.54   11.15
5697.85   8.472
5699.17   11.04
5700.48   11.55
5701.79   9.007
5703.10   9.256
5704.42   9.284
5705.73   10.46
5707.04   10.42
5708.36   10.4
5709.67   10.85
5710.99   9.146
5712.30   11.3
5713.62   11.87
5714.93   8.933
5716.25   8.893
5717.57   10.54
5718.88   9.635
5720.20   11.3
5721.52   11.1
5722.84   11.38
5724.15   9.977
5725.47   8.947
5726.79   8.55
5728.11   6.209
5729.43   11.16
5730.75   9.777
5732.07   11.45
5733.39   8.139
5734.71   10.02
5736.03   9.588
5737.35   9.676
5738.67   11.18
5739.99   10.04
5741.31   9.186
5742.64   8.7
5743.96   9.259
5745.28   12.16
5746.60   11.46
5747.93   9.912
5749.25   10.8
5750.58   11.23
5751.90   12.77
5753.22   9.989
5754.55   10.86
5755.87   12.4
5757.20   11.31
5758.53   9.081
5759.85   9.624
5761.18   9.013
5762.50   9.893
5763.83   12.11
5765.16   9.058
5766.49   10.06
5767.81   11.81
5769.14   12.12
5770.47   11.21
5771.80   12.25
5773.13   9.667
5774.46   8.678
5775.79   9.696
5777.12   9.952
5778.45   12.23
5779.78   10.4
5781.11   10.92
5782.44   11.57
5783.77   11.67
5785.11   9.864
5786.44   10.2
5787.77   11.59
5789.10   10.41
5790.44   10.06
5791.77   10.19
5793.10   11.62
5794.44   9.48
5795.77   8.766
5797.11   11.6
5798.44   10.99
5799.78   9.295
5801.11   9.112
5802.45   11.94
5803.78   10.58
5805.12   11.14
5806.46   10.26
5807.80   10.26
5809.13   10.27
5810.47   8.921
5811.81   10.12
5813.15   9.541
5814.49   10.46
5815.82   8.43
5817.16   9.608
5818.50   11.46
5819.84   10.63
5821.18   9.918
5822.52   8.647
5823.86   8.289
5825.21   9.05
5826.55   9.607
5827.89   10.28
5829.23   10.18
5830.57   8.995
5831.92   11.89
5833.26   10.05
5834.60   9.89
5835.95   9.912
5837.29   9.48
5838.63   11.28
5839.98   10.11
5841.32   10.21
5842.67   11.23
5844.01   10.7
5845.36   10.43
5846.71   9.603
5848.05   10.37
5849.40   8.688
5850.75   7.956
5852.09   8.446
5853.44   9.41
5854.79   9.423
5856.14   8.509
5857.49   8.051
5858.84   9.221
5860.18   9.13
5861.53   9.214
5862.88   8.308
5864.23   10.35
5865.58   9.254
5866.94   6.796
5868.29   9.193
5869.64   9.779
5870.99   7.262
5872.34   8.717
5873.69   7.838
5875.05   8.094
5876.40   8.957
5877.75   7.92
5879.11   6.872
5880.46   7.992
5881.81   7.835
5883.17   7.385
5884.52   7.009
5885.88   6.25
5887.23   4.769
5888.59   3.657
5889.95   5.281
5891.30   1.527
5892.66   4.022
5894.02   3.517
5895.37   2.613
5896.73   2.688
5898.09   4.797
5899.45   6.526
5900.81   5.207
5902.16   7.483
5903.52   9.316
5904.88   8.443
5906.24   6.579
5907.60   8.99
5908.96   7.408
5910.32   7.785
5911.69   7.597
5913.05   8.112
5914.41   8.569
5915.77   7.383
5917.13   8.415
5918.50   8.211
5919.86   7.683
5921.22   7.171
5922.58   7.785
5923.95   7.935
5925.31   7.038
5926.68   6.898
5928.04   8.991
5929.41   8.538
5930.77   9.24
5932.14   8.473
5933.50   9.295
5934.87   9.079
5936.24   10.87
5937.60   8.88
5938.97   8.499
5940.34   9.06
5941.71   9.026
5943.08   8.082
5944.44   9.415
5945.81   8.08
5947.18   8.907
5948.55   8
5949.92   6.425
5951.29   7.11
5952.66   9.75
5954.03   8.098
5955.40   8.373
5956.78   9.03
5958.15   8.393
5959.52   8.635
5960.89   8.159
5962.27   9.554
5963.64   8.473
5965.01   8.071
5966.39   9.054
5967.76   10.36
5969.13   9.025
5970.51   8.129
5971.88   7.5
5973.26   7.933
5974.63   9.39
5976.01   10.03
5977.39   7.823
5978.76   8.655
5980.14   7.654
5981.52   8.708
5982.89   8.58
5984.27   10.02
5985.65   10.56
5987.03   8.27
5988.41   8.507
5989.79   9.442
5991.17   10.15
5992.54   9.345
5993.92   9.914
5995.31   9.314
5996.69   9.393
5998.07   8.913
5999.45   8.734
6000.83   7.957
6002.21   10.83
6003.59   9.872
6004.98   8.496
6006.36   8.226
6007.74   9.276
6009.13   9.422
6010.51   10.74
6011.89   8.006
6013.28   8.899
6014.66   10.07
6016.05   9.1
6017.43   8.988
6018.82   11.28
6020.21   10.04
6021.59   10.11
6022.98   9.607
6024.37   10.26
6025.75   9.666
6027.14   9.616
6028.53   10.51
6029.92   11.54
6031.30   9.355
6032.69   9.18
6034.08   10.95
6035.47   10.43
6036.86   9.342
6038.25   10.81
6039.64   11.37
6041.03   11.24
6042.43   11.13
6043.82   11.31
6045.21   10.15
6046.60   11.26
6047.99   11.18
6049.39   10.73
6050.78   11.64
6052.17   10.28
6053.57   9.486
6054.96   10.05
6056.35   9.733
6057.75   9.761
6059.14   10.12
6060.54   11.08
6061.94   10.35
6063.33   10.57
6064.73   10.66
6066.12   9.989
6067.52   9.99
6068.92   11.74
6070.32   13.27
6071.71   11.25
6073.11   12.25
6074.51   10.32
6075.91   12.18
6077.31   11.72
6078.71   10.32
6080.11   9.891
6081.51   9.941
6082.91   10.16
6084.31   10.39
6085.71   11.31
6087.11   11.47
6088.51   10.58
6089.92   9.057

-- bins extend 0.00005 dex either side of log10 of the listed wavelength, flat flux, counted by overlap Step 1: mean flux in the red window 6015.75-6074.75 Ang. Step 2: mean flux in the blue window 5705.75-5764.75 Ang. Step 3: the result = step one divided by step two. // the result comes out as 1.03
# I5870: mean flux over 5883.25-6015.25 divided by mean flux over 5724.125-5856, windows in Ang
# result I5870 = 0.8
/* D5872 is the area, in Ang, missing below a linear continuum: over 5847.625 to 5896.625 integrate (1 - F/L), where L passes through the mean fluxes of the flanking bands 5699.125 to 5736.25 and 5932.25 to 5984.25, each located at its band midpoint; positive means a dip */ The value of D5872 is 9.3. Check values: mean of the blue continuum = 9.99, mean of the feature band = 7.41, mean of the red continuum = 8.67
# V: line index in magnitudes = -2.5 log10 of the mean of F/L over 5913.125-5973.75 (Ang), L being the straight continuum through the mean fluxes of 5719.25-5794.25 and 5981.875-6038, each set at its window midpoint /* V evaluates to 0.16 mag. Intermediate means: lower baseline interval 10.4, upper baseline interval 9.58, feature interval 8.44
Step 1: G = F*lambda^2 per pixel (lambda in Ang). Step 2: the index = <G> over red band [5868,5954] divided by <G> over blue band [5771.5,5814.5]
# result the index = 0.75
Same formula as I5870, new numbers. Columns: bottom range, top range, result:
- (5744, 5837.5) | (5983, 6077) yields 0.98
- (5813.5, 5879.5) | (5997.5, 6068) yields 1.07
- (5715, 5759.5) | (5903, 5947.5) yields 0.82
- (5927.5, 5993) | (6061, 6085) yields 1.24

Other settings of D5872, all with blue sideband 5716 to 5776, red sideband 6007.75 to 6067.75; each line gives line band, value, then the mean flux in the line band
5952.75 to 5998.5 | 5.94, 8.9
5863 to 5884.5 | 4.21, 8.24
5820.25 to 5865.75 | 2.91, 9.6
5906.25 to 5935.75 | 6.15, 8.11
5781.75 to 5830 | 0.46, 10.2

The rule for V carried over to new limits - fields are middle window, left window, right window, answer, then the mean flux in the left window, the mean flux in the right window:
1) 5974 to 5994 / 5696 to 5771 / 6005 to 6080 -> 0.14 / 10.3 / 10.4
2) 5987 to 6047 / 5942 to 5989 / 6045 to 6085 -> -0.01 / 8.61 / 10.7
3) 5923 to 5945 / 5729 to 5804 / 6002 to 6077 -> 0.19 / 10.5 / 10.3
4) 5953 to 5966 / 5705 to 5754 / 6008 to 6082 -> 0.21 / 10.2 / 10.4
